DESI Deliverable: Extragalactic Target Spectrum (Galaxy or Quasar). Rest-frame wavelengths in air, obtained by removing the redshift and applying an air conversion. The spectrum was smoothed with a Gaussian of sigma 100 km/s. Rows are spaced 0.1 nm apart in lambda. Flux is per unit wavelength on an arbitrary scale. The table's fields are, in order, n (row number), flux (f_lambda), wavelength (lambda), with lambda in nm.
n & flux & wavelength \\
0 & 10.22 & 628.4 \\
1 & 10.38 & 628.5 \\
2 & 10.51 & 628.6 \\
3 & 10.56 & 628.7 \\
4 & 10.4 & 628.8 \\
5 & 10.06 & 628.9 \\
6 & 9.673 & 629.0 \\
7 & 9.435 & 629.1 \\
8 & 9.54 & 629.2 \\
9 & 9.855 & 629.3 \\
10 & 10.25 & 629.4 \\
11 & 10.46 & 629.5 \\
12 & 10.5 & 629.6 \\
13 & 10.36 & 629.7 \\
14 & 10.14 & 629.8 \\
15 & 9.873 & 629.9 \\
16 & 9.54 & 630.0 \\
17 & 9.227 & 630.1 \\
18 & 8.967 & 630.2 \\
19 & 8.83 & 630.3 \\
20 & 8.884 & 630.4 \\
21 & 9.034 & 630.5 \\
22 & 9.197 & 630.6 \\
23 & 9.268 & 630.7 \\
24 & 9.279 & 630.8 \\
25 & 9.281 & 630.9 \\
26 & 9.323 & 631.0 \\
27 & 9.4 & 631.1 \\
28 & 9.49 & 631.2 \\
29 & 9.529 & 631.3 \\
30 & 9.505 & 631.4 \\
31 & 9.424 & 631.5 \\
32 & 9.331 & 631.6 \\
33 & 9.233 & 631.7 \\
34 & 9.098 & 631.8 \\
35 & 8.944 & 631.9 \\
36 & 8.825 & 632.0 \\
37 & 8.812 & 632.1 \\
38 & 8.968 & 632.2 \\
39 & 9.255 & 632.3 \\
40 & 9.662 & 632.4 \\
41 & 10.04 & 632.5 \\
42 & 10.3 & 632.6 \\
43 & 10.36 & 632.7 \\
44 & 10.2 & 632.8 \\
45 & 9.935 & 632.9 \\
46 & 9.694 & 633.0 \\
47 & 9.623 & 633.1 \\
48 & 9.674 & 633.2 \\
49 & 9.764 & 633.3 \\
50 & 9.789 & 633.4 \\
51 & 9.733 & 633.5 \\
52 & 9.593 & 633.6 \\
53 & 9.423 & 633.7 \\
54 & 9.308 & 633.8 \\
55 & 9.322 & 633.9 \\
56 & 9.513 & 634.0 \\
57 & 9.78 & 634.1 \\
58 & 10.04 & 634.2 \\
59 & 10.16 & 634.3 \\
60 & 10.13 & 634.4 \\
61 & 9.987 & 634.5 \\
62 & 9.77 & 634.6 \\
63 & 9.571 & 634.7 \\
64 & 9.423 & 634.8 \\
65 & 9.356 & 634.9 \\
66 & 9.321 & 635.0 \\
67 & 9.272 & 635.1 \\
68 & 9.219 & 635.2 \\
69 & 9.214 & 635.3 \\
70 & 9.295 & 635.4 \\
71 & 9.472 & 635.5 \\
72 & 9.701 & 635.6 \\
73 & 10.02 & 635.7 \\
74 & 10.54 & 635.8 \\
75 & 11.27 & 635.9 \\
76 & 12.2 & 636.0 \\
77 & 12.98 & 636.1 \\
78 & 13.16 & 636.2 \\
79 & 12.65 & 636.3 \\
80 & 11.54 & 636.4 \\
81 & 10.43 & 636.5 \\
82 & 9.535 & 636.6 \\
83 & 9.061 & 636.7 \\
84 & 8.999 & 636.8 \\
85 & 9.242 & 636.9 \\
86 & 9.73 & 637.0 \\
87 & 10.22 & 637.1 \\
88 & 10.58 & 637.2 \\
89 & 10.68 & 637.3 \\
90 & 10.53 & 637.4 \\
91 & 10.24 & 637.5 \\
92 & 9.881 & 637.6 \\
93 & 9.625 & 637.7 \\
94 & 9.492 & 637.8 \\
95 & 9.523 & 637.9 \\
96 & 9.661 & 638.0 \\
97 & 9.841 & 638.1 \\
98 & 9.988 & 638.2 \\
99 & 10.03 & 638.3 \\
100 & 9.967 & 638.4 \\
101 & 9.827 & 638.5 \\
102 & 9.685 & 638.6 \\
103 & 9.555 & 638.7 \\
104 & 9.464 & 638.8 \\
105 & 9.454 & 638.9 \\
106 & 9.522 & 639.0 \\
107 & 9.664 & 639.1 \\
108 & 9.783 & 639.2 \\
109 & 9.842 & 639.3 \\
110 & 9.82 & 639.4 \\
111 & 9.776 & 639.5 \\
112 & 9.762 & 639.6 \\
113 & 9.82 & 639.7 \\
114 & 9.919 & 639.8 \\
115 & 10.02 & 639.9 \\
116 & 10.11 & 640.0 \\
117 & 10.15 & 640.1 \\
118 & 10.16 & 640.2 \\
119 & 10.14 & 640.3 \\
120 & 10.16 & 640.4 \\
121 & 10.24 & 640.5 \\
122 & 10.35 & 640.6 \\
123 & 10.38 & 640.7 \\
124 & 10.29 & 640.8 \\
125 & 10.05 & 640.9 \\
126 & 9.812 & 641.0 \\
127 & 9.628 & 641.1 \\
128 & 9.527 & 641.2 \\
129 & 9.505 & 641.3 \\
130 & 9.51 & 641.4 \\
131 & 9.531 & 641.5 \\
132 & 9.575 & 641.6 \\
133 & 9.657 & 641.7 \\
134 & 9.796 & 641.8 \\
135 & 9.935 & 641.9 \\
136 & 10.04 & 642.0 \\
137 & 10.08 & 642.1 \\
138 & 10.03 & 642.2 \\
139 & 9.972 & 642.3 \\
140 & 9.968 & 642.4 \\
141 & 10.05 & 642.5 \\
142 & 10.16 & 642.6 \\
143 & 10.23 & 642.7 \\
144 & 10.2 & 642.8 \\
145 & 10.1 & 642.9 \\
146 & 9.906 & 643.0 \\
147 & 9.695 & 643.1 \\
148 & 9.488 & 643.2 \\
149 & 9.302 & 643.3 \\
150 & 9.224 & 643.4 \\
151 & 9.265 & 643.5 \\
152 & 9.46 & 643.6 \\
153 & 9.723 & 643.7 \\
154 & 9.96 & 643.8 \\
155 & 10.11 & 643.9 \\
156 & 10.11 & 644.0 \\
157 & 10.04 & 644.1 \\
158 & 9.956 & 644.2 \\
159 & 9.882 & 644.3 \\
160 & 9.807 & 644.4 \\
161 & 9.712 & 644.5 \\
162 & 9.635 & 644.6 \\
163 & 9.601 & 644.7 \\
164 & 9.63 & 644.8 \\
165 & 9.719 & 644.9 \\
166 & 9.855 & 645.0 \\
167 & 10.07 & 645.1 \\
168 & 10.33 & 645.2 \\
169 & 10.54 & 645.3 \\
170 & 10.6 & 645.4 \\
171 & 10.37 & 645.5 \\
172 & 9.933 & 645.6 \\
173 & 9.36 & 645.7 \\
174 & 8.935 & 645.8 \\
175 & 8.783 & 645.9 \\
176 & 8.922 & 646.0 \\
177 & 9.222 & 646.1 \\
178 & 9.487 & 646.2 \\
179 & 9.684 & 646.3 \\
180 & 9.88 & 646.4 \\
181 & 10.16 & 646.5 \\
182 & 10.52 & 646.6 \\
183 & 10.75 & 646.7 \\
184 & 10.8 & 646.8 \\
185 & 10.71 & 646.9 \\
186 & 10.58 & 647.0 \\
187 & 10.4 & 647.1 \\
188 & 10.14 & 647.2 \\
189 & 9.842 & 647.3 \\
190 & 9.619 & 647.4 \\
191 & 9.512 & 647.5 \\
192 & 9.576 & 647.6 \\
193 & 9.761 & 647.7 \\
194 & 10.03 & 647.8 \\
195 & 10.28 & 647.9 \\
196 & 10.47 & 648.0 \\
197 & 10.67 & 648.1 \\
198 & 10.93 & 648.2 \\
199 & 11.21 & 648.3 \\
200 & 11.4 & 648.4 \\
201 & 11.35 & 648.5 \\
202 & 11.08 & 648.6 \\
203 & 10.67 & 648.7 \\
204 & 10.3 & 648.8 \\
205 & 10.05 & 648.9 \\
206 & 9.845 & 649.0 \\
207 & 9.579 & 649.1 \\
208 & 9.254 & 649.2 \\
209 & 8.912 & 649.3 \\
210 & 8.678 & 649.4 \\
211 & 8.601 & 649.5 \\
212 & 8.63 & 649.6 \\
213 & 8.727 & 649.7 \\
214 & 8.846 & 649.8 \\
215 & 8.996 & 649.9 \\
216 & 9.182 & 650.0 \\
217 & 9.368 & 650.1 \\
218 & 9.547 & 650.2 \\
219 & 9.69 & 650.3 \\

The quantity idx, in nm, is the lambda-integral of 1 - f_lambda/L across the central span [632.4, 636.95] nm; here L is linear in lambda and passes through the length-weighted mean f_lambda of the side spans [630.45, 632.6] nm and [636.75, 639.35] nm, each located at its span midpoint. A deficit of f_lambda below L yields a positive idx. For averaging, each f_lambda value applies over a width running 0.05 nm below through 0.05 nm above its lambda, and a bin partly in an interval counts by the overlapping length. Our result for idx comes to -0.230 nm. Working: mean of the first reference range 9.3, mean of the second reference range 9.81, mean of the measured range 10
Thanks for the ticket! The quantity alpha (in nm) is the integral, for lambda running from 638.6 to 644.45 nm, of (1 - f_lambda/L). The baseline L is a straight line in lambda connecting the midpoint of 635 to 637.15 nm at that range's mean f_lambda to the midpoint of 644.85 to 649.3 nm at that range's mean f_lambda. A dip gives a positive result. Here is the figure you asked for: 0.21 nm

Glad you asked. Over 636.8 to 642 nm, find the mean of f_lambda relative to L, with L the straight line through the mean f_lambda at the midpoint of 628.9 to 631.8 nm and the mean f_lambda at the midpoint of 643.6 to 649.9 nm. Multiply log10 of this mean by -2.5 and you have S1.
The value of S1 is -0.014 mag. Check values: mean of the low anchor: 9.53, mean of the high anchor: 9.92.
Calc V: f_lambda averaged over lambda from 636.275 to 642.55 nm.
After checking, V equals 9.93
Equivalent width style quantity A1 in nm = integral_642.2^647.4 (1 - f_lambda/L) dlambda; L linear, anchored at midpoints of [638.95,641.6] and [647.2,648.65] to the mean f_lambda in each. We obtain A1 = 0.15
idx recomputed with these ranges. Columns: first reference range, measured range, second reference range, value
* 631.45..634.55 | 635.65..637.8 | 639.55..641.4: -0.18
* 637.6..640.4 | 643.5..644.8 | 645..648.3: 0.02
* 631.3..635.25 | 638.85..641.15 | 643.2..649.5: -0.04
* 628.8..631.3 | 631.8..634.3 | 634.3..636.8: 0.09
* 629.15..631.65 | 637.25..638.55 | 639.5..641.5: -0.01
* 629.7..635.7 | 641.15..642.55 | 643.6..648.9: 0.01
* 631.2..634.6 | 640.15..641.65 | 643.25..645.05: -0.04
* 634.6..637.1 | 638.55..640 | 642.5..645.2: 0.04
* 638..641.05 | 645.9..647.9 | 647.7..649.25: 0.08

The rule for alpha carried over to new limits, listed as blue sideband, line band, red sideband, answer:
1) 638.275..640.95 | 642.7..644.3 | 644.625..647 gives 0.02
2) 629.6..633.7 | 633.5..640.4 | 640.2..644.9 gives -0.22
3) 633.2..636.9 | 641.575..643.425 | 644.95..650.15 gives 0.02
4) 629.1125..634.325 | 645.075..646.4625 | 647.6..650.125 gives 0.01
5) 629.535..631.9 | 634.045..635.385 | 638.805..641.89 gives 0.00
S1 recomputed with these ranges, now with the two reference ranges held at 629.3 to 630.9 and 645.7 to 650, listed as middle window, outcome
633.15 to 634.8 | -0.01 mag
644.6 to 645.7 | -0.02 mag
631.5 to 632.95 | 0.01 mag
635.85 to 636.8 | -0.17 mag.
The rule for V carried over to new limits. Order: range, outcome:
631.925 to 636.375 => 9.97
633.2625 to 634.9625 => 9.68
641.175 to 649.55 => 9.93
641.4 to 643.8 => 9.8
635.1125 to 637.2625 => 10.4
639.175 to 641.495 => 9.94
